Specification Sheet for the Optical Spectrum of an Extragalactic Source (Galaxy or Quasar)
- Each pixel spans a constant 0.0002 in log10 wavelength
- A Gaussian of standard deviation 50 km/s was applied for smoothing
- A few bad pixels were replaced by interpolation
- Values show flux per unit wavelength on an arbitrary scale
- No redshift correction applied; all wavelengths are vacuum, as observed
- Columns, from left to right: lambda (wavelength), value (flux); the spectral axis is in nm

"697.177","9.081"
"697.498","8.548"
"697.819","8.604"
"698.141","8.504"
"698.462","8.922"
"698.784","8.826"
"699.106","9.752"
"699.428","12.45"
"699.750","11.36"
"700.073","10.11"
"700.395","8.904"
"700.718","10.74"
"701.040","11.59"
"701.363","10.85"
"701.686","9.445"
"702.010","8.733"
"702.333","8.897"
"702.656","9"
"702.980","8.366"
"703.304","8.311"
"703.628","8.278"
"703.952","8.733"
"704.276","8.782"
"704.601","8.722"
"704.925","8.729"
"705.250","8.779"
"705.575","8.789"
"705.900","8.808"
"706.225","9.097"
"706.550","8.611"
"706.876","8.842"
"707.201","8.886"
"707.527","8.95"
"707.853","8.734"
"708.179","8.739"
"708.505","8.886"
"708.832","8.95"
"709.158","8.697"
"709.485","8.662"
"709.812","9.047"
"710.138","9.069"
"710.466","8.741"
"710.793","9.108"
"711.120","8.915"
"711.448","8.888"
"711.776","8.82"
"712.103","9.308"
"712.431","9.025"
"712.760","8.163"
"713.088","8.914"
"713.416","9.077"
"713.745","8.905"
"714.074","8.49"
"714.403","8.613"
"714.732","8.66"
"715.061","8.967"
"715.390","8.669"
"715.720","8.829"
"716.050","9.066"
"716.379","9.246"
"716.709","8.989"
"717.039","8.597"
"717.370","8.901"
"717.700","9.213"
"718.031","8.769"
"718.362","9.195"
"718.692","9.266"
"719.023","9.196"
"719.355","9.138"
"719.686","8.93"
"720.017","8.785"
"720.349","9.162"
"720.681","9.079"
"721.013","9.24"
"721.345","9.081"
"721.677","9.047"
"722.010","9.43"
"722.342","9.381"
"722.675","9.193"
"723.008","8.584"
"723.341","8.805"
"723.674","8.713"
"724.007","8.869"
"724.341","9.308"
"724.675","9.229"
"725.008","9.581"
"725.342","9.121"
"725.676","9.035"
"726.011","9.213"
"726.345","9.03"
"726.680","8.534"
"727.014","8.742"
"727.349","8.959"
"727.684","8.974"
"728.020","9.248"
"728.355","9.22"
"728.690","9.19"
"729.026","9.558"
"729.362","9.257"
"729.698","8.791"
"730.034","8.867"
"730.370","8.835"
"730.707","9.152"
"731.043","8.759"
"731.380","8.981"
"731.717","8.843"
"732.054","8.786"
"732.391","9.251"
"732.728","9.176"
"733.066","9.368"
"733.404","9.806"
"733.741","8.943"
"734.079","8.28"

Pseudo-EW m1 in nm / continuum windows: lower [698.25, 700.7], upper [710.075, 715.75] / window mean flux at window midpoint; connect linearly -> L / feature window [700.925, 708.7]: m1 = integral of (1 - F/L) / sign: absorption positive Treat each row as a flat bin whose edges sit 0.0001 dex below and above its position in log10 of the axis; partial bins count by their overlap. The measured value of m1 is 0.49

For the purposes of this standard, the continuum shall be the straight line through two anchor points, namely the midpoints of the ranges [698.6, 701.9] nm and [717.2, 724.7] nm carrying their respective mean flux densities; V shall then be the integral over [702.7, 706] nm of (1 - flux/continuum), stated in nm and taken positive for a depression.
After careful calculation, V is 0.48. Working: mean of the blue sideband 10.4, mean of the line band 8.64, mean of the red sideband 9.06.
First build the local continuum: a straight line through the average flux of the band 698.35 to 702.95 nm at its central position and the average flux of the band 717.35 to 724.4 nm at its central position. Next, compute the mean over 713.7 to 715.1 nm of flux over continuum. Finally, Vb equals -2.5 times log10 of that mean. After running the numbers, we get 0.08 mag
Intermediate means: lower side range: 9.93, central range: 8.69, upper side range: 9.06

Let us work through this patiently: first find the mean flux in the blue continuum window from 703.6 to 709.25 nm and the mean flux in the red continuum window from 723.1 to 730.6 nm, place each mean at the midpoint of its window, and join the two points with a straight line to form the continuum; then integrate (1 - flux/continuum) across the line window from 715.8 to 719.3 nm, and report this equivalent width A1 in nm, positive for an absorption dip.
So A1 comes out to -0.04 nm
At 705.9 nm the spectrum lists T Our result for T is 8.808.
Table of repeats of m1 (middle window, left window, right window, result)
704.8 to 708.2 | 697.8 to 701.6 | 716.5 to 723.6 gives 0.32 nm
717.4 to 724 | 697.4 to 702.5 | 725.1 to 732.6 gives 0.13 nm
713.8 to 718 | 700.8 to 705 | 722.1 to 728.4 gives 0.11 nm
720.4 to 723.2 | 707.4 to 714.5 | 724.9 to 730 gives -0.04 nm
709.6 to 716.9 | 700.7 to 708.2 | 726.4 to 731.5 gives 0.11 nm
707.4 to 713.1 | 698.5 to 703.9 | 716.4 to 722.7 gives 0.32 nm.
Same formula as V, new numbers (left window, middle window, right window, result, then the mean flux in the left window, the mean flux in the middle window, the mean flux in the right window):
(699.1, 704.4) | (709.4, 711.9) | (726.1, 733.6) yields 0.15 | 9.67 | 8.91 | 9.06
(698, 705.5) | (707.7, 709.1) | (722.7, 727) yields 0.07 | 9.42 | 8.82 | 9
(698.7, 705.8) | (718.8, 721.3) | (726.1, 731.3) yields 0.02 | 9.46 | 9.08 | 9.01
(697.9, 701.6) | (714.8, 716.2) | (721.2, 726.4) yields 0.09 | 10.1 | 8.86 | 9.1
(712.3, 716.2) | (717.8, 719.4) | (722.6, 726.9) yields -0.04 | 8.78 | 9.11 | 9.01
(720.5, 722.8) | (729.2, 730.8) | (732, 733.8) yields 0.05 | 9.21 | 8.97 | 9.27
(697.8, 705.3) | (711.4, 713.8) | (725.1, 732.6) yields 0.10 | 9.41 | 8.89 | 9.02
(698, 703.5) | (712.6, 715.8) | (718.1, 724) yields 0.19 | 9.69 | 8.73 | 9.06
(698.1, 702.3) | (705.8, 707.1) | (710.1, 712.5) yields 0.08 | 10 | 8.85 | 8.98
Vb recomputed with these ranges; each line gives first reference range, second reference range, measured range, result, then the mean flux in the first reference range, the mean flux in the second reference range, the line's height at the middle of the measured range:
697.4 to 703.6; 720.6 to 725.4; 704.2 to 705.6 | 0.09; 9.56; 9.11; 9.47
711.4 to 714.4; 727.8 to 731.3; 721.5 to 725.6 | -0.01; 8.83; 9.08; 8.99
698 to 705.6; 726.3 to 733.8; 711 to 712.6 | 0.04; 9.41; 9.06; 9.29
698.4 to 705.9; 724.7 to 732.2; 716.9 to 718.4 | 0.03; 9.43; 9.04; 9.2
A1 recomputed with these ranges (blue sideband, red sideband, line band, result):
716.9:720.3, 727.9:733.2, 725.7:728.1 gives 0.03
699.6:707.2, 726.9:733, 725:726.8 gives 0.00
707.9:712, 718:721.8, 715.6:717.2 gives 0.01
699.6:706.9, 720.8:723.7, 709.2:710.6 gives 0.05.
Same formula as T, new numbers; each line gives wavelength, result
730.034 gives 8.867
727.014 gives 8.742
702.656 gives 9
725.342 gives 9.121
